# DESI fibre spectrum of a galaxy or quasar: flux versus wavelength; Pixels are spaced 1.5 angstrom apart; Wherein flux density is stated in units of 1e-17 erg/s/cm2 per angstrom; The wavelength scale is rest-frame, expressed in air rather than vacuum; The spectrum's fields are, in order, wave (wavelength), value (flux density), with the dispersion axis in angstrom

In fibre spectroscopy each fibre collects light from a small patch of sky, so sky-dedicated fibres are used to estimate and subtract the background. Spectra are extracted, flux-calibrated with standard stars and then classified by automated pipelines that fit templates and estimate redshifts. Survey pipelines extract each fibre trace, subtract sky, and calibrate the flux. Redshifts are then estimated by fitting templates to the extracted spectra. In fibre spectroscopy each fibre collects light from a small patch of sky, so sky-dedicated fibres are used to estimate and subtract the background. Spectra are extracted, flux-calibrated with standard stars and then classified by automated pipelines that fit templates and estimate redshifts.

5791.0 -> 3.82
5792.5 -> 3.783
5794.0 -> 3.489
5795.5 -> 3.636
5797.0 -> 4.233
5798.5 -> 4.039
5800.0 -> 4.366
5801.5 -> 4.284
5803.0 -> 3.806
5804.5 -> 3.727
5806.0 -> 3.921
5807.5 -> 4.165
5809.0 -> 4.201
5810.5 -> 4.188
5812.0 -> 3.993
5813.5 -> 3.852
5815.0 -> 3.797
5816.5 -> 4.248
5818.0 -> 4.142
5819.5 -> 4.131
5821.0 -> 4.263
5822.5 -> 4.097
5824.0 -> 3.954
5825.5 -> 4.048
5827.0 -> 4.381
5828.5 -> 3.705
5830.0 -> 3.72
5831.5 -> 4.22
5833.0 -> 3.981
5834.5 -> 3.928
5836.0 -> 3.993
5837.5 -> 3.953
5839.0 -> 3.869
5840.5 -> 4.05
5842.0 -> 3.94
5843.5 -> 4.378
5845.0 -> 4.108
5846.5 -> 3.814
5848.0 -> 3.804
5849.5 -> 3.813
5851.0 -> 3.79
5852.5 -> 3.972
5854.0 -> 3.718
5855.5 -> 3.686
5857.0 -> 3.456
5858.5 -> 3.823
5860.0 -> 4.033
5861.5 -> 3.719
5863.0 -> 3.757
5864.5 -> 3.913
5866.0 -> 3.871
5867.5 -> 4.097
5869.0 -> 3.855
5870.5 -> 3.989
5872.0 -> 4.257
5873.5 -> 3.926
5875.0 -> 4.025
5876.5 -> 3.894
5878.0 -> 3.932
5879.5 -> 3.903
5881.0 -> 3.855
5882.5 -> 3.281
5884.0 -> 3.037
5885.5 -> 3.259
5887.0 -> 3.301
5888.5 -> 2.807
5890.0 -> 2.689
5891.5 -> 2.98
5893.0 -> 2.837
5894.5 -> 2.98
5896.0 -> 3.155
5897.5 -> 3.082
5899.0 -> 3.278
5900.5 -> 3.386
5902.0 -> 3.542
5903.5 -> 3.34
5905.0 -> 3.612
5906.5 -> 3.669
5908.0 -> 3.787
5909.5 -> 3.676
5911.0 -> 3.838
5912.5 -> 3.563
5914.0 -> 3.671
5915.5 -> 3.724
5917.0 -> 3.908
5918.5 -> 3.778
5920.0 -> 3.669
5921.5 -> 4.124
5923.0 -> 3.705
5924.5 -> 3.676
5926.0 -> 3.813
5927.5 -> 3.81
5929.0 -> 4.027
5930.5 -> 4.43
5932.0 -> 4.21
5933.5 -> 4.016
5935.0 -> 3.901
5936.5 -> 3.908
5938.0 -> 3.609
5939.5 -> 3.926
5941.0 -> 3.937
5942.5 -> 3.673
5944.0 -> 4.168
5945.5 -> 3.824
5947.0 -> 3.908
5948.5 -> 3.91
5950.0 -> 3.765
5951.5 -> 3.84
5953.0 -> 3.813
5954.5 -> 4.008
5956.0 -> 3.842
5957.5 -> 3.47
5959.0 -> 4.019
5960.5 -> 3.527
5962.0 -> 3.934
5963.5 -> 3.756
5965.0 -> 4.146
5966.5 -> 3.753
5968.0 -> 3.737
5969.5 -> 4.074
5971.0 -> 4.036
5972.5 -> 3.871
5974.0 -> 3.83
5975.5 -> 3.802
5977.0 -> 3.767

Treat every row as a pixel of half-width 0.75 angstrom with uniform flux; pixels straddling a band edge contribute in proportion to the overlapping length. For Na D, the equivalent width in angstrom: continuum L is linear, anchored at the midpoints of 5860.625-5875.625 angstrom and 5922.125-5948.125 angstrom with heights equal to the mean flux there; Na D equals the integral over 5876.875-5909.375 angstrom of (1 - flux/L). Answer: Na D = 4.95 angstrom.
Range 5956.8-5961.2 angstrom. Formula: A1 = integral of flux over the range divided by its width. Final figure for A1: 3.68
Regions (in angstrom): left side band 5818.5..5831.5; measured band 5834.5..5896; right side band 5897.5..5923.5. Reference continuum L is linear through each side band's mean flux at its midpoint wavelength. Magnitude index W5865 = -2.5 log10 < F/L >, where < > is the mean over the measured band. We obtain 0.046 mag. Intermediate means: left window 4.05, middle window 3.71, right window 3.65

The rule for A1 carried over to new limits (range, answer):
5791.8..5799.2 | 3.83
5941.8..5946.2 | 3.89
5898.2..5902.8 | 3.4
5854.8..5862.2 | 3.74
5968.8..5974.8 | 3.95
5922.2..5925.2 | 3.7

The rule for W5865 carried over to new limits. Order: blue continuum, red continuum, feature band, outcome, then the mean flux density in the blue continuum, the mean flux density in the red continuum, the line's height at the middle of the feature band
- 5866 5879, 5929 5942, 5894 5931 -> 0.10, 3.99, 3.99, 3.99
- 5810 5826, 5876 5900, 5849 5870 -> -0.07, 4.06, 3.26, 3.59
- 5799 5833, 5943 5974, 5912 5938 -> 0.01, 4.05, 3.87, 3.91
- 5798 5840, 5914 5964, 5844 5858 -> 0.05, 4.03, 3.87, 3.99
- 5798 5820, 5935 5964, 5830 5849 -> 0.01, 4.06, 3.84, 4.01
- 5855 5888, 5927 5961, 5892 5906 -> 0.17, 3.76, 3.9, 3.81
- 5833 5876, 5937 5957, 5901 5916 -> 0.07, 3.91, 3.86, 3.88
